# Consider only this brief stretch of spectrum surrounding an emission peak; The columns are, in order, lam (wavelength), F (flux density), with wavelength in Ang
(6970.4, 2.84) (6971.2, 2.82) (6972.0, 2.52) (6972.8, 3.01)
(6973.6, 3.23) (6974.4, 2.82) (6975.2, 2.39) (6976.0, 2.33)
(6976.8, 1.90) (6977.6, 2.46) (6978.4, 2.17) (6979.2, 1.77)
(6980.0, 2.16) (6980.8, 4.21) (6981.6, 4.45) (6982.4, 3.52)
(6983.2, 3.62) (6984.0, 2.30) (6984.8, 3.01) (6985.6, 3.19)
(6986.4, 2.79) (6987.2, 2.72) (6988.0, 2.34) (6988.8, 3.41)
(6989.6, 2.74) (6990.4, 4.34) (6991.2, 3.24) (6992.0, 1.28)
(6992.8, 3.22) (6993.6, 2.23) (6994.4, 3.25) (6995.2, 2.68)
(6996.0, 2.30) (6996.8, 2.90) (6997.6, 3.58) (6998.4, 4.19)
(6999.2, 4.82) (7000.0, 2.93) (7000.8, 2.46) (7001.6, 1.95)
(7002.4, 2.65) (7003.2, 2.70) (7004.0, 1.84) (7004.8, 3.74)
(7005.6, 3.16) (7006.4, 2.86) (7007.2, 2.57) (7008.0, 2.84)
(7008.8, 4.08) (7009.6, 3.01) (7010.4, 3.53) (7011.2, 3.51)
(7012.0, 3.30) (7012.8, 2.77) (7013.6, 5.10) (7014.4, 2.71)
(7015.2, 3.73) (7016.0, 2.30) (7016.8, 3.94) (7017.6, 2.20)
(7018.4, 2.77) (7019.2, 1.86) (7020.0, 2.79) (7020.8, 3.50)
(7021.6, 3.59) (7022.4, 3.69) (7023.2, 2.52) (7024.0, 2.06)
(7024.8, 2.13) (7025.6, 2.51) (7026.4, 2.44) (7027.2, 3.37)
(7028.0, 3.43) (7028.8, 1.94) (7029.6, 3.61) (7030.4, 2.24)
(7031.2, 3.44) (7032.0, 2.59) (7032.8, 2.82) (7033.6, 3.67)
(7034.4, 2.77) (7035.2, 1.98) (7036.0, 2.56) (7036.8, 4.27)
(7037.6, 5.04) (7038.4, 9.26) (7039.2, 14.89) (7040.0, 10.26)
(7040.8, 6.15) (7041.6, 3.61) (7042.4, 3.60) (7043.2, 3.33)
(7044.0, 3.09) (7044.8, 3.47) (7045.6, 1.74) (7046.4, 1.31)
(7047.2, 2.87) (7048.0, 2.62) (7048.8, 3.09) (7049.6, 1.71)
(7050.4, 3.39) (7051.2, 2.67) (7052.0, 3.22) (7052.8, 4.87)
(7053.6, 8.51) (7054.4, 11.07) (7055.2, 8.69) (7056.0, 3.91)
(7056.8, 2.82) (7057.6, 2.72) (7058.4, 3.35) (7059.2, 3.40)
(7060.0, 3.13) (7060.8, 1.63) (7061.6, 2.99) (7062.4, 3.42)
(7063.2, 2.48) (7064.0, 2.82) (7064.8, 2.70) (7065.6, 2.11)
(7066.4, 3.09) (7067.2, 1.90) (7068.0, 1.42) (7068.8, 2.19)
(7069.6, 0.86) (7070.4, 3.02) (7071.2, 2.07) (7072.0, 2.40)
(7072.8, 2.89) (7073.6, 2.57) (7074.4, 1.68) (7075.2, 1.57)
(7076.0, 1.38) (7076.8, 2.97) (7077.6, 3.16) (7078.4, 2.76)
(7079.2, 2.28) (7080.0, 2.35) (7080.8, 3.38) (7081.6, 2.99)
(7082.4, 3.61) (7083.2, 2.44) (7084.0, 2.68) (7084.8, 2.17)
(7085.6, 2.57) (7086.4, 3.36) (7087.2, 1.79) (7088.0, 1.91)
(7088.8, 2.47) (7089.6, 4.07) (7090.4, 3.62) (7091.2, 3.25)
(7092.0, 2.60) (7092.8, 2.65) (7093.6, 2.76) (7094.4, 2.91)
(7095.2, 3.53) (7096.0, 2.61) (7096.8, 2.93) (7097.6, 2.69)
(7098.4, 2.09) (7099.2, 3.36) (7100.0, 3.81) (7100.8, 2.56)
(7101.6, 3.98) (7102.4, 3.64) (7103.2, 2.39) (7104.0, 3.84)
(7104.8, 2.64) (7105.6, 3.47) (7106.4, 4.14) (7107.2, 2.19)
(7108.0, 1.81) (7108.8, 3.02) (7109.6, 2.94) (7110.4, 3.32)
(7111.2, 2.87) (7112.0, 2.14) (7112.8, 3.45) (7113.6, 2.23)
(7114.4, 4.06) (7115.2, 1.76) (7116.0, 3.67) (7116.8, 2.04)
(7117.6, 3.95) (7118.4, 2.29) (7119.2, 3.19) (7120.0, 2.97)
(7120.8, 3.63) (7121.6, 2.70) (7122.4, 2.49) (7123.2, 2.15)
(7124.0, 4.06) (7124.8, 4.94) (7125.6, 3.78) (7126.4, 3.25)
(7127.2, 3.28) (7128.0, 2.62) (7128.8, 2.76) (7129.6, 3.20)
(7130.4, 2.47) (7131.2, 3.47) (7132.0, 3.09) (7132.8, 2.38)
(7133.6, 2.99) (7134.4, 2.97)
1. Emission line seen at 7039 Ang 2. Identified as [S II] 6716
